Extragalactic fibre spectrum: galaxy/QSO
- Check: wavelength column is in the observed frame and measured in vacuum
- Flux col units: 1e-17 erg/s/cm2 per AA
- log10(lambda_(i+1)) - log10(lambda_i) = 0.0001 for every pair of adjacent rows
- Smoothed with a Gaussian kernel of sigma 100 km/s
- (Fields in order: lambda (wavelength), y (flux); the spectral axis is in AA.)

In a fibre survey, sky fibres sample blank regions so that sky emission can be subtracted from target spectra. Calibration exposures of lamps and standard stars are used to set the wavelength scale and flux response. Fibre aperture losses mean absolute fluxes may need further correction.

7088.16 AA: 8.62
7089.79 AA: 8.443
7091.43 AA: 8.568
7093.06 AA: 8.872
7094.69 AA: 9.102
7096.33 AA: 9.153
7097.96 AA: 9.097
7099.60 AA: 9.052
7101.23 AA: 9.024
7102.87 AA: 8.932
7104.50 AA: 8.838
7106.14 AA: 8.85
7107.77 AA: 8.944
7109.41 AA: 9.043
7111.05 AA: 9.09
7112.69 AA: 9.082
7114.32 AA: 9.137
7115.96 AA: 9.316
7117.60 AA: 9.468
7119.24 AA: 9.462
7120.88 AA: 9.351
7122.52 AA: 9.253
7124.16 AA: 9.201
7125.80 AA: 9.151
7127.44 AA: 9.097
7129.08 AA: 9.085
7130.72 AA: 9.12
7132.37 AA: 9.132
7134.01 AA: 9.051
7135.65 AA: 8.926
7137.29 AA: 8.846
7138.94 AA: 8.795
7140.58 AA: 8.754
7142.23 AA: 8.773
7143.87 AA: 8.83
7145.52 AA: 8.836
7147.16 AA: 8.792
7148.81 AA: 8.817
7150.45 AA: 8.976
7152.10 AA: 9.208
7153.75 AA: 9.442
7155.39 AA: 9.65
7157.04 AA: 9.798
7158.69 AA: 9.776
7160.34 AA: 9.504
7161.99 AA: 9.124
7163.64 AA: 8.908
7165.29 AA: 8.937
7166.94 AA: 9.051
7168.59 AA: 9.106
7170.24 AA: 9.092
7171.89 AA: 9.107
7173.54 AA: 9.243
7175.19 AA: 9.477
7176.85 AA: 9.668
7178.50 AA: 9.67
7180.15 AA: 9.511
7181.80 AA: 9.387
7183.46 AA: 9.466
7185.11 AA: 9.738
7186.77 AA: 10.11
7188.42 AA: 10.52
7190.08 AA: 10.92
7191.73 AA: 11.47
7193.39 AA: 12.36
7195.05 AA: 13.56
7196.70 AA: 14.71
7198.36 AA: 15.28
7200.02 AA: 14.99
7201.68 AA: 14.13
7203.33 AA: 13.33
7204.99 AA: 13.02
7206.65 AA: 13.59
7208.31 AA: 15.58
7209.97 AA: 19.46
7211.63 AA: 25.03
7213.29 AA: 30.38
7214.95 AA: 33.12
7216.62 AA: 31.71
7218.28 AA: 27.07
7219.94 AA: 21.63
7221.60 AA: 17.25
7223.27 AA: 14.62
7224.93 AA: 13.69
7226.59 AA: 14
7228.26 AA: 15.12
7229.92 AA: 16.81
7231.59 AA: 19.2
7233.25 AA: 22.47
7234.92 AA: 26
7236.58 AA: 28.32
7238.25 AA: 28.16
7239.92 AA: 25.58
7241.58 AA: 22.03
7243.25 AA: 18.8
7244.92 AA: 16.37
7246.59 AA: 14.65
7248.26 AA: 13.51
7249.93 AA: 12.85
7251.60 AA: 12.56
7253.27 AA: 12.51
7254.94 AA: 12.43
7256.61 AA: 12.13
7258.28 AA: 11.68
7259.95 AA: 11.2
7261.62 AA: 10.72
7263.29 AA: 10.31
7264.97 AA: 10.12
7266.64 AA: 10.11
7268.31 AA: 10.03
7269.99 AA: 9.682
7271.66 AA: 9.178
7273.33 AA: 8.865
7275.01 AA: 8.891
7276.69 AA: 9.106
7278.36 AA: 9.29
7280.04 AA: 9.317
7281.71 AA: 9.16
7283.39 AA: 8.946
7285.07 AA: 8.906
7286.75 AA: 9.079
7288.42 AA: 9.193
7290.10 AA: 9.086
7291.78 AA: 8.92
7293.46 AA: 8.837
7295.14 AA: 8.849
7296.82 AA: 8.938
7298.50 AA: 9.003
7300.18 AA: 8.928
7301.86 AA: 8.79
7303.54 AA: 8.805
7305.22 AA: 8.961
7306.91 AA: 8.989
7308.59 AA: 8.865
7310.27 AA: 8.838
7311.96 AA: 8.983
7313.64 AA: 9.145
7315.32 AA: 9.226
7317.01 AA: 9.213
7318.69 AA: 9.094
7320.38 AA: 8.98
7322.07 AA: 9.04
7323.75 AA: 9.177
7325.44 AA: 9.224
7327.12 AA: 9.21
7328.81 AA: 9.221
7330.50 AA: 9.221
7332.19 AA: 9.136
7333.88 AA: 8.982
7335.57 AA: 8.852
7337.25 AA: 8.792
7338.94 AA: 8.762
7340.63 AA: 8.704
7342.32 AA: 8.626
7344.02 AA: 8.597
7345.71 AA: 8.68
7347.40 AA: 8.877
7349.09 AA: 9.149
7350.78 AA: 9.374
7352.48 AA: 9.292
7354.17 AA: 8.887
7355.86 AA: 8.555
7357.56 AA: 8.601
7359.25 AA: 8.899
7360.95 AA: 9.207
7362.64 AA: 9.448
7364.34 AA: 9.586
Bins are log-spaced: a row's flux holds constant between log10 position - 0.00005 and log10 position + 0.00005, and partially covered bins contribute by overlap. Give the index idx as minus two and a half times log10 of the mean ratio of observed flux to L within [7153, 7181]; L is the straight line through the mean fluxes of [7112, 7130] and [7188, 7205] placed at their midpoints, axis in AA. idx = 0.236 mag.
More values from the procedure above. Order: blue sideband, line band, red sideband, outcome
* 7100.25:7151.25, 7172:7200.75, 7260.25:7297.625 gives -0.21 mag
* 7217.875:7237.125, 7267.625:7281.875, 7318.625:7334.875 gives 0.48 mag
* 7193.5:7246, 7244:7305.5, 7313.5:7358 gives 0.39 mag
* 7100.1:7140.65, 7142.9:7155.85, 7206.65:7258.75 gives 0.28 mag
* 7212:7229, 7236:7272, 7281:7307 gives 0.13 mag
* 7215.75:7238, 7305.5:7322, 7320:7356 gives 0.27 mag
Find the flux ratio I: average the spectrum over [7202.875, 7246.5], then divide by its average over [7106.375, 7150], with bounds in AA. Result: 2.3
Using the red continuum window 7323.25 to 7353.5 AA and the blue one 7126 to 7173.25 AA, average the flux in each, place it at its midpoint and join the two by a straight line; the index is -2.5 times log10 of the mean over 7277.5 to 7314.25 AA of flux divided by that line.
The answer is 0.002 mag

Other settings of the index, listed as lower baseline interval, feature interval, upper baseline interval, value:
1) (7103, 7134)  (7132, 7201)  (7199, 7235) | 0.379 mag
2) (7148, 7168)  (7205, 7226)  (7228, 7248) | -0.210 mag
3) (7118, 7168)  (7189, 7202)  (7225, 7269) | -0.059 mag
